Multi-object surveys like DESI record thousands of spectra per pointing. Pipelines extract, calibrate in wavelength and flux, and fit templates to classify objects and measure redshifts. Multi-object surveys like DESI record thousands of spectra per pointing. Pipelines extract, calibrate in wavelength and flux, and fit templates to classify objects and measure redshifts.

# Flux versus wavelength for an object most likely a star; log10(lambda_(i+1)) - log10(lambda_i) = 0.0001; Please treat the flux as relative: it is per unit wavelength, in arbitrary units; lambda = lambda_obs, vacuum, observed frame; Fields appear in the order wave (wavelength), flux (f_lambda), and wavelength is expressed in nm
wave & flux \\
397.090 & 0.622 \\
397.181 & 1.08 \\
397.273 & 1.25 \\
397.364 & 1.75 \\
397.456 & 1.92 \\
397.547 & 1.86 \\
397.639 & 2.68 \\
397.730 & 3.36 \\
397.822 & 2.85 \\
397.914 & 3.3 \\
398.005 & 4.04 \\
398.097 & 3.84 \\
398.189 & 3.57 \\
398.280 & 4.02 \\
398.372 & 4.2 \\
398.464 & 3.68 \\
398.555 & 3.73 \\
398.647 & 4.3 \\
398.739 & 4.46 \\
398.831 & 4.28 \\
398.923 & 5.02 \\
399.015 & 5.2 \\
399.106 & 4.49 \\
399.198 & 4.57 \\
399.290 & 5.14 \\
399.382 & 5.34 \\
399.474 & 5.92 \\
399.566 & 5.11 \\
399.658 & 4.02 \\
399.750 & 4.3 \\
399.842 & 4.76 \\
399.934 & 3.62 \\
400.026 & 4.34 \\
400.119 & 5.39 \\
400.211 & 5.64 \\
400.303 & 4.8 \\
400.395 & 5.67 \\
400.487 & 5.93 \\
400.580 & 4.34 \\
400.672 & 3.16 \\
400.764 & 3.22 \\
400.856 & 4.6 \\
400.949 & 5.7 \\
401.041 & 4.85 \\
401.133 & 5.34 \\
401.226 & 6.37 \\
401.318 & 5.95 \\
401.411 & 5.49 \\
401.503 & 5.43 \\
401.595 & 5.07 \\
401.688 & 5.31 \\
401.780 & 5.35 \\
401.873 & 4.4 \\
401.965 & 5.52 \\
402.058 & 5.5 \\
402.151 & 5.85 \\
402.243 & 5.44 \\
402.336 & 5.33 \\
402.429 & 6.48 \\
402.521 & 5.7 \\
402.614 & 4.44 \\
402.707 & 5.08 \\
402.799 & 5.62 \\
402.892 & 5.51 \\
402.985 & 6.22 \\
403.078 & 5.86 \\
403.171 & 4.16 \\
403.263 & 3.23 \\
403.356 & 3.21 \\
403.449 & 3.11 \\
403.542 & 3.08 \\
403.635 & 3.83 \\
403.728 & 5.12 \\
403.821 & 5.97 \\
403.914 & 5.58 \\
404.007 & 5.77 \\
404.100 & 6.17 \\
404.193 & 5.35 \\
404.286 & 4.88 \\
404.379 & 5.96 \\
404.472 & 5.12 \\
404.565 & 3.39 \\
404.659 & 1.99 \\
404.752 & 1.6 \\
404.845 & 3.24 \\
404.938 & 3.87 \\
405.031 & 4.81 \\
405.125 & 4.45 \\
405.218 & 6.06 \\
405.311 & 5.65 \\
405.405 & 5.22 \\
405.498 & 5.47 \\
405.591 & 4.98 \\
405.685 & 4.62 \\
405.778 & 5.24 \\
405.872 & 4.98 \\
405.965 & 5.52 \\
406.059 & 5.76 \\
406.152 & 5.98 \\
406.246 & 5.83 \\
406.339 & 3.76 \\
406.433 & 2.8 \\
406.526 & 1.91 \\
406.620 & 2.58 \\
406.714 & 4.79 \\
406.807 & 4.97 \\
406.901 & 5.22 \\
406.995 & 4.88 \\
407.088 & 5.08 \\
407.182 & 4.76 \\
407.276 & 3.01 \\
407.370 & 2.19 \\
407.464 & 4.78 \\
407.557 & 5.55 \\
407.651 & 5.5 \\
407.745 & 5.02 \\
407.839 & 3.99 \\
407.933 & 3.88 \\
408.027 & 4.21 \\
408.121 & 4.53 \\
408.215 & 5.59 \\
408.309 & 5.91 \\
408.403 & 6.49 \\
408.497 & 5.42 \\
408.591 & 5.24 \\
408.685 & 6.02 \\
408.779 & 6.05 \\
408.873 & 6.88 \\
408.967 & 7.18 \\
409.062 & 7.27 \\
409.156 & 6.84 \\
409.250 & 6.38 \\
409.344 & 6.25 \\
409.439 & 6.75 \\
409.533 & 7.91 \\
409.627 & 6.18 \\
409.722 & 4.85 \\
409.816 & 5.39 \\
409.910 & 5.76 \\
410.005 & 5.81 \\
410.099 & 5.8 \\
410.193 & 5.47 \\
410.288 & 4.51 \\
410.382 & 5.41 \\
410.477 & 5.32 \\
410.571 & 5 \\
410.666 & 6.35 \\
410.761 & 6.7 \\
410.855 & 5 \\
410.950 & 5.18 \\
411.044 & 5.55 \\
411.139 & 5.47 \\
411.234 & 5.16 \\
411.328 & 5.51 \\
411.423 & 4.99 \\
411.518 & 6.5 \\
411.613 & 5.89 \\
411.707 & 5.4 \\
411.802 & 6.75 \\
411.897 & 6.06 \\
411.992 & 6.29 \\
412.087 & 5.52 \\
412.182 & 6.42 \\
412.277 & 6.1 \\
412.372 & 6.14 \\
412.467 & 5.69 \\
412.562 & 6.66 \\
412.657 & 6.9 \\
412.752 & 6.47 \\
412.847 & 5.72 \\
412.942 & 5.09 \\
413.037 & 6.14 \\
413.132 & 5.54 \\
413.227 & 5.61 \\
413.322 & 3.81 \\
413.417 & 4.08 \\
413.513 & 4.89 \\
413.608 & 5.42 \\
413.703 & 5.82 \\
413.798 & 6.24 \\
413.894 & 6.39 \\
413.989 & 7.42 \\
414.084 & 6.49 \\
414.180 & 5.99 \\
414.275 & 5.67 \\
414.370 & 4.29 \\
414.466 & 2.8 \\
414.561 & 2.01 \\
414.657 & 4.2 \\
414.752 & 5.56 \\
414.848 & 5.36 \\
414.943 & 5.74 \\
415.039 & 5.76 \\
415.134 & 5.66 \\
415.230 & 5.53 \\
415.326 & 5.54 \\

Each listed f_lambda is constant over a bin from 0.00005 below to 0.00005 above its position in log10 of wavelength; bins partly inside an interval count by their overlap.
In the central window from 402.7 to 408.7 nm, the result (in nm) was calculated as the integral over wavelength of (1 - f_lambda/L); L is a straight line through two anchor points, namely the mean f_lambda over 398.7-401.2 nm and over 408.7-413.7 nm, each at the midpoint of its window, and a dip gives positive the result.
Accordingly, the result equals 0.72 nm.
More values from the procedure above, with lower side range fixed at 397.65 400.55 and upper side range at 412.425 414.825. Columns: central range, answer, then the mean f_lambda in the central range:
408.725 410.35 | -0.33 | 6.19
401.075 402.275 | -0.22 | 5.46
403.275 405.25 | 0.17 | 4.37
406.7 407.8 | 0.08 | 4.64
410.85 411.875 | -0.07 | 5.62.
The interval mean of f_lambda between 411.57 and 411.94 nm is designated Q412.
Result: 6.03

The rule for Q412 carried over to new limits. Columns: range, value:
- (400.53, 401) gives 4.22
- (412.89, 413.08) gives 5.61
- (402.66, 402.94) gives 5.41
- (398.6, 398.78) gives 4.36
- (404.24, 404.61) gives 4.85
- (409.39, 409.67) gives 6.95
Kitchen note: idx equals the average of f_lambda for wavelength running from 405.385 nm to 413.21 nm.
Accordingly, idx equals 5.45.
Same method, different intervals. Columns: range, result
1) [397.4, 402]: 4.5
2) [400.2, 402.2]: 5.15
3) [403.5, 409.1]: 4.85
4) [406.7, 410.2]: 5.48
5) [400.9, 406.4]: 4.99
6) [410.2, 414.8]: 5.54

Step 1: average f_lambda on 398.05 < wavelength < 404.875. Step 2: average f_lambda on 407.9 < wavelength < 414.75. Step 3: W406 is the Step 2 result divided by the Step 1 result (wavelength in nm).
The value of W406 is 1.19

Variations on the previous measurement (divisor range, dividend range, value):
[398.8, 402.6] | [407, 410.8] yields 1.09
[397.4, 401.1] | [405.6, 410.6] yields 1.22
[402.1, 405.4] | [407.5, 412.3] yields 1.20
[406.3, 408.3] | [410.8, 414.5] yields 1.33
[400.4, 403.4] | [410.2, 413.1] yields 1.13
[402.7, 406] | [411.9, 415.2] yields 1.17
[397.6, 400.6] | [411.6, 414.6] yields 1.27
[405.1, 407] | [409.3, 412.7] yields 1.22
